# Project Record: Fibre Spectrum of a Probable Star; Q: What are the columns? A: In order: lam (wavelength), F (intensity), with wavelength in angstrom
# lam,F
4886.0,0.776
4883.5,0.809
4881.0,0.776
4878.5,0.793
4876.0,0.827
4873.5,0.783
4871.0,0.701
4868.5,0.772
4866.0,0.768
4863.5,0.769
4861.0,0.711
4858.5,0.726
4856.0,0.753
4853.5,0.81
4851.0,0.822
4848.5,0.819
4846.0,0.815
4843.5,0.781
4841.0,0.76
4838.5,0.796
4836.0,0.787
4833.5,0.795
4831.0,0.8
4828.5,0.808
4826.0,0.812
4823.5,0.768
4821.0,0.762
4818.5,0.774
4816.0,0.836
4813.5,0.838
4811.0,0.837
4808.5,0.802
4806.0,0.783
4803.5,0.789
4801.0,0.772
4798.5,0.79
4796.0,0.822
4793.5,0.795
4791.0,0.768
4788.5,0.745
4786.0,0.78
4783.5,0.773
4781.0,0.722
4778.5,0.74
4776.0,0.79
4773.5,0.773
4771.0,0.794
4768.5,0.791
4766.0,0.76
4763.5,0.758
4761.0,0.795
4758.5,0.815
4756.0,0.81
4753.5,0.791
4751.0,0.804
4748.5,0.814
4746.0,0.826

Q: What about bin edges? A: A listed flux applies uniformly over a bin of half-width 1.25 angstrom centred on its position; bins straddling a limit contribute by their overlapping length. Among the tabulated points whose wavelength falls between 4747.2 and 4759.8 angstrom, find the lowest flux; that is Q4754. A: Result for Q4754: 0.791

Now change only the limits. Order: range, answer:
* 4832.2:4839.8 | 0.787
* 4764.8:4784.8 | 0.722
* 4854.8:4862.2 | 0.711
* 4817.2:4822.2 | 0.762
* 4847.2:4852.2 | 0.819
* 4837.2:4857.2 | 0.753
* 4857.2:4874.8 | 0.701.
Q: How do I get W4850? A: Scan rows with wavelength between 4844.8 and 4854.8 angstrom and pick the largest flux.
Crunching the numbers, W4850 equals 0.822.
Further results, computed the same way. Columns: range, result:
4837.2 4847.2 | 0.815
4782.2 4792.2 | 0.78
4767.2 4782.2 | 0.794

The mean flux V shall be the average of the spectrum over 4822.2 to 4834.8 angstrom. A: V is 0.796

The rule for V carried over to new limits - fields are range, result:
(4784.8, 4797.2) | 0.782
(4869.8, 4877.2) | 0.77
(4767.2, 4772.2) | 0.792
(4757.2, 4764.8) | 0.789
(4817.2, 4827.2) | 0.779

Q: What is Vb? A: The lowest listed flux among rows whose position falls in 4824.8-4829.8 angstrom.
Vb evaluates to 0.808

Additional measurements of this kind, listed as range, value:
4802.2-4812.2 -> 0.783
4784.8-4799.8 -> 0.745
